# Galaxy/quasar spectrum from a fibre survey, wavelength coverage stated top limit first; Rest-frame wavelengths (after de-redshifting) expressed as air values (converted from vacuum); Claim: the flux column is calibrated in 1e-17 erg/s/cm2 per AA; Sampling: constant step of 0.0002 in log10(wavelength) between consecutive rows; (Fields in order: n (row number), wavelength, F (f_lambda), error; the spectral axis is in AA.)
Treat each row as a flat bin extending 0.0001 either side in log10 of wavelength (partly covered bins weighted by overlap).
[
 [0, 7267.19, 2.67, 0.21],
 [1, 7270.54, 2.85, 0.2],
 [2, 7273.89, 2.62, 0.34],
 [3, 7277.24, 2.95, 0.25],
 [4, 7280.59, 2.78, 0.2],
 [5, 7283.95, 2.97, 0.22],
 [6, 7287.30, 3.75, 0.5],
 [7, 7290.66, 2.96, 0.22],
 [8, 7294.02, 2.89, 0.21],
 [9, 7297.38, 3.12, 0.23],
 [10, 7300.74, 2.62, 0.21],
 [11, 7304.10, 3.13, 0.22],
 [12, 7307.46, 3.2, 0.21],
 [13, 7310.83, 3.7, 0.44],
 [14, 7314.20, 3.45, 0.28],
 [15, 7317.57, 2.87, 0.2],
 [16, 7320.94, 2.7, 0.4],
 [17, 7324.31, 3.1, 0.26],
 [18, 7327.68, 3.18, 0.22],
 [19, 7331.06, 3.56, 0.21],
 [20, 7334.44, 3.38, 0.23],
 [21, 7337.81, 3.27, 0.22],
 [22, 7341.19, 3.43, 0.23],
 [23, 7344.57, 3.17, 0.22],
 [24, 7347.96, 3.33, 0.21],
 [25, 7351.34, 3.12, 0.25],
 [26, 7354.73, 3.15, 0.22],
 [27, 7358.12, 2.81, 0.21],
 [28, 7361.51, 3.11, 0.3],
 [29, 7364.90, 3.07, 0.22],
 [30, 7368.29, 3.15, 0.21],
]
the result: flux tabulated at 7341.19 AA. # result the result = 3.43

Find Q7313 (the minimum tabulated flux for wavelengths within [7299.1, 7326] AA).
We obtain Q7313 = 2.62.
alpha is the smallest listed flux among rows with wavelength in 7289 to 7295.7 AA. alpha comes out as 2.89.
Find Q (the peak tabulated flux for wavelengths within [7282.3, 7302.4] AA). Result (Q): 3.75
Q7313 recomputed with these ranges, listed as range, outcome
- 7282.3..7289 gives 2.97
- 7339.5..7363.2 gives 2.81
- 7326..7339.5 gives 3.18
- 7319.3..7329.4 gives 2.7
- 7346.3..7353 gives 3.12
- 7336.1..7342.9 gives 3.27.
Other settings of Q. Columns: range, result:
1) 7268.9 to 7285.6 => 2.97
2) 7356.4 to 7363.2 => 3.11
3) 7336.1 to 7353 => 3.43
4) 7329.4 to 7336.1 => 3.56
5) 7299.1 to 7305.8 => 3.13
